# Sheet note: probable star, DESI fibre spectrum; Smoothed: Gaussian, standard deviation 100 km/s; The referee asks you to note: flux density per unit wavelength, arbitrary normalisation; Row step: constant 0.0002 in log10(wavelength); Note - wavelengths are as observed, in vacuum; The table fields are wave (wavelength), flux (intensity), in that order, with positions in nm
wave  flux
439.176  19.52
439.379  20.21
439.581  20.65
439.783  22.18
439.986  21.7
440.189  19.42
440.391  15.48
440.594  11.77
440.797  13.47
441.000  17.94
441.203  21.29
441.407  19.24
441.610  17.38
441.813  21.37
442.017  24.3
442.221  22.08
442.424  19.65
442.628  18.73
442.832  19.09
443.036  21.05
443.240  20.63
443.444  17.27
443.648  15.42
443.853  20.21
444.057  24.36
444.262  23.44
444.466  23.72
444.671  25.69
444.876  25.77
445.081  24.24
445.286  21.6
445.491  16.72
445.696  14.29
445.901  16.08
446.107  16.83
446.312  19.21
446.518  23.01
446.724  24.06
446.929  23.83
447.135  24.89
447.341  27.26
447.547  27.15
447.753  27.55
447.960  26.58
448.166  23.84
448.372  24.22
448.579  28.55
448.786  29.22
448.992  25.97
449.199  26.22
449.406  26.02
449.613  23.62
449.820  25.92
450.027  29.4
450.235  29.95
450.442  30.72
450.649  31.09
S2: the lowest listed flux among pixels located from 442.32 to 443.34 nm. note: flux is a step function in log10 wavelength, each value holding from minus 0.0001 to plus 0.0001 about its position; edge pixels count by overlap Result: 18.73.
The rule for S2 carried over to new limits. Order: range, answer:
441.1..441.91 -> 17.38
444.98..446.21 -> 14.29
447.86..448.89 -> 23.84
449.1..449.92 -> 23.62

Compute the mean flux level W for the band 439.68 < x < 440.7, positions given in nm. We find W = 18.1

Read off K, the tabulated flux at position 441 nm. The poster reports 17.94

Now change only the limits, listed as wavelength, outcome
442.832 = 19.09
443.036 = 21.05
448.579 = 28.55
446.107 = 16.83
